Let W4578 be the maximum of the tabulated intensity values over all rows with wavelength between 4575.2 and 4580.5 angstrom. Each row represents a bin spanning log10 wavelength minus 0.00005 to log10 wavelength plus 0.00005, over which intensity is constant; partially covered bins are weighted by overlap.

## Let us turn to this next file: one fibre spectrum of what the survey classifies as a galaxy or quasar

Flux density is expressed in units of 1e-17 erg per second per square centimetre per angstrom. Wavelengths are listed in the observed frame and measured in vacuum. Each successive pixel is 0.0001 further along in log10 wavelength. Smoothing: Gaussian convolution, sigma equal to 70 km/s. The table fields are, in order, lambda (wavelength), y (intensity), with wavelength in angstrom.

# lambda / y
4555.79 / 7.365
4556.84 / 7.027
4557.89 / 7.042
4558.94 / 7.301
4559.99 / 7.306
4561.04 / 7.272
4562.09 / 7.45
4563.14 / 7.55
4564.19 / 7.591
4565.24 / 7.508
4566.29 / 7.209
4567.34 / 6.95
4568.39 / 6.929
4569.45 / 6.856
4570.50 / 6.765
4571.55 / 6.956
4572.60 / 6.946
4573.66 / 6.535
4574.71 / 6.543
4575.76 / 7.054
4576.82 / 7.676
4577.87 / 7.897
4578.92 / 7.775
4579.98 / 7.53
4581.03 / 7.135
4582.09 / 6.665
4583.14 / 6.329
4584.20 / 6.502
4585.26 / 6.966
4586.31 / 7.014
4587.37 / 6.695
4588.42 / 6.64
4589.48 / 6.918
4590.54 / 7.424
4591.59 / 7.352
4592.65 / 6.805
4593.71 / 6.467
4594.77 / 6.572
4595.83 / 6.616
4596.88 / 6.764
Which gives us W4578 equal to 7.897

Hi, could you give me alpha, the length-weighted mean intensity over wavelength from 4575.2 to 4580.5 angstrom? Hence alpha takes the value 7.58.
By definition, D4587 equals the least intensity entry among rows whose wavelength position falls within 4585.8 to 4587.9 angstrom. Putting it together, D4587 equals 6.695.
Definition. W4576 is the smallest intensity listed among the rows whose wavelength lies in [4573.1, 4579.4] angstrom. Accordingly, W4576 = 6.535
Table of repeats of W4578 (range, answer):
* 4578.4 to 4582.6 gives 7.775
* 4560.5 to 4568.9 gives 7.591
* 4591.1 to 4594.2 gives 7.352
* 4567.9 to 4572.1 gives 6.956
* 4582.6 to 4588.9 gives 7.014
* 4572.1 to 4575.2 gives 6.946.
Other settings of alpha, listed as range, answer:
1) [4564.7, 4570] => 7.09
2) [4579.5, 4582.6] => 7.11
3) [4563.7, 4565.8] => 7.55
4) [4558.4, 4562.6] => 7.33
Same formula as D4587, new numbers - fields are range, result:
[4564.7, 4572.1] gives 6.765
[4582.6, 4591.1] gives 6.329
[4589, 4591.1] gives 6.918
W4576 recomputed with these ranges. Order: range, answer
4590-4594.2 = 6.467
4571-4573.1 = 6.946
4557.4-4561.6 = 7.042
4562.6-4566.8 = 7.209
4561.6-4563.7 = 7.45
